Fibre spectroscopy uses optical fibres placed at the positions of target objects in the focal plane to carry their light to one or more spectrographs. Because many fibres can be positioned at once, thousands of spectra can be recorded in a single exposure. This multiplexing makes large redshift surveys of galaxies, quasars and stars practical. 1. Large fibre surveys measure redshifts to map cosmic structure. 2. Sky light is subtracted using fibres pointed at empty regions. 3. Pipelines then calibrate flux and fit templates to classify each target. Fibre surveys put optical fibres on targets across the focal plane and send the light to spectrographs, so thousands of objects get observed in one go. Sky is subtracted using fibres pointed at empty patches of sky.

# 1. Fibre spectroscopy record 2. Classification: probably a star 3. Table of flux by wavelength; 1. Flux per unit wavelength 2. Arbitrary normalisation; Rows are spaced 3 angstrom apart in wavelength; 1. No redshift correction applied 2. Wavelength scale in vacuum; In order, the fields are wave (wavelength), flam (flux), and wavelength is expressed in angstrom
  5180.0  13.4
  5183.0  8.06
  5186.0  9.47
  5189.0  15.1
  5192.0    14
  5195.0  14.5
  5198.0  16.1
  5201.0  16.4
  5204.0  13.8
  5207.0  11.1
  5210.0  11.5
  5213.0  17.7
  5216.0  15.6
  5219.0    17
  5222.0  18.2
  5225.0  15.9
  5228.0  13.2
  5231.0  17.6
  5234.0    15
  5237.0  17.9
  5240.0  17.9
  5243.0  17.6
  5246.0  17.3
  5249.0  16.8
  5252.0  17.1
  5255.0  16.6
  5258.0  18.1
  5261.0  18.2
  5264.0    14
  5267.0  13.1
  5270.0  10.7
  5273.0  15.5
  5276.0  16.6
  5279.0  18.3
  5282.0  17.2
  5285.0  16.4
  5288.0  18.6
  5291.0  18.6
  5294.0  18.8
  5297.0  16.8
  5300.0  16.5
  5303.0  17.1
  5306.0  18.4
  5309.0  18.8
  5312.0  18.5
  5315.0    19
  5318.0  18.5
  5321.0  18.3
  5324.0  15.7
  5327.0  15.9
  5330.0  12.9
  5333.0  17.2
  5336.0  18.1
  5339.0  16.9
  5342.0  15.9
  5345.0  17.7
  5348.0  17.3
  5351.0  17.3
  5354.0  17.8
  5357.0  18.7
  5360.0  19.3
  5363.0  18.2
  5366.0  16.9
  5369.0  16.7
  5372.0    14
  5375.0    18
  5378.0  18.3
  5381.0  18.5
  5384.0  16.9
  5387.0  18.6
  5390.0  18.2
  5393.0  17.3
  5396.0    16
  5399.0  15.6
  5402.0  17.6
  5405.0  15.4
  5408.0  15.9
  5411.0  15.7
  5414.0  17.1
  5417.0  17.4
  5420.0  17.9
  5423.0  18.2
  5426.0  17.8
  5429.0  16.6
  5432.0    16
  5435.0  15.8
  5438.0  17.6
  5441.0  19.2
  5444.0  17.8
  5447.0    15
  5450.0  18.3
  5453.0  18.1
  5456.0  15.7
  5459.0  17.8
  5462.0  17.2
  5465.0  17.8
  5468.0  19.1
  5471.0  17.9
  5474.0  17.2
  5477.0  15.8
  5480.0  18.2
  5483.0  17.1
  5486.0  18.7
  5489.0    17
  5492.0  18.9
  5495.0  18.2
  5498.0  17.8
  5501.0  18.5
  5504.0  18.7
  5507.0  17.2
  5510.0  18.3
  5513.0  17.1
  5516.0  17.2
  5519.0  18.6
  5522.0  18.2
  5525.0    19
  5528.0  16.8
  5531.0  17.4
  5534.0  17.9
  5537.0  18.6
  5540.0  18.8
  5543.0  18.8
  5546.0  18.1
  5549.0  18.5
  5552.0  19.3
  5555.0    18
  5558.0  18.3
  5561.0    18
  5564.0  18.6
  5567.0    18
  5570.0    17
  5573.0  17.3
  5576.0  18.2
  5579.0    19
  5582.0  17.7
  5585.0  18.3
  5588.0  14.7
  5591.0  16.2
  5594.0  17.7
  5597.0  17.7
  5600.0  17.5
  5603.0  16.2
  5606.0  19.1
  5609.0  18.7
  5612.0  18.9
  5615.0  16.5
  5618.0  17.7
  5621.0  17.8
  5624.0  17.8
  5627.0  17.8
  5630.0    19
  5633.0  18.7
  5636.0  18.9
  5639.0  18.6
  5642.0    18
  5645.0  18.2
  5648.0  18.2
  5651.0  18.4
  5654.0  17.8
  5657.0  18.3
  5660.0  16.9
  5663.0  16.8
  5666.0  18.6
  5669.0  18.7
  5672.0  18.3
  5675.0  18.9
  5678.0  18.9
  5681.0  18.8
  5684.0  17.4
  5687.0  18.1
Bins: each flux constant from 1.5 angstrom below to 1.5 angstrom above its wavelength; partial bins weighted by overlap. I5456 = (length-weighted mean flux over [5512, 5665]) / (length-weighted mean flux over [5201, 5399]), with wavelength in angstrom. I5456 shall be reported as 1.07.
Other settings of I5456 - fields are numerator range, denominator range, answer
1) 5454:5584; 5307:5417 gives 1.04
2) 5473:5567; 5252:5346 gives 1.07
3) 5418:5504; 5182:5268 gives 1.14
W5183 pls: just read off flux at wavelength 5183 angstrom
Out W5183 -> 8.06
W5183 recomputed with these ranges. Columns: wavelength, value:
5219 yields 17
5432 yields 16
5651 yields 18.4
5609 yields 18.7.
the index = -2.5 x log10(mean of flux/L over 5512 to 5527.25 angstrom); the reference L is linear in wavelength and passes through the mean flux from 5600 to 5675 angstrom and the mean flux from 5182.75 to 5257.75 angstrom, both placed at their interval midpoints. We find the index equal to -0.04 mag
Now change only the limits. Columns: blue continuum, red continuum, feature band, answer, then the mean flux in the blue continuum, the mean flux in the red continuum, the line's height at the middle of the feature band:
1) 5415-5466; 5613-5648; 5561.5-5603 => 0.025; 17.3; 18.1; 17.9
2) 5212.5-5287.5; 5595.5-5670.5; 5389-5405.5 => 0.020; 16.4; 18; 17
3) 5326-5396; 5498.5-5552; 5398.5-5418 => 0.070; 17.2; 18.1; 17.5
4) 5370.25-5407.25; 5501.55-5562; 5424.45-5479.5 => 0.015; 17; 18.1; 17.5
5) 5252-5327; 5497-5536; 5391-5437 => 0.050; 17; 17.9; 17.5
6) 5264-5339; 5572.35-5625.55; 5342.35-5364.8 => -0.059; 16.8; 17.6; 17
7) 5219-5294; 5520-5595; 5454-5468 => 0.008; 16.6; 17.9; 17.5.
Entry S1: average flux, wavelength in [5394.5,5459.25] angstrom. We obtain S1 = 16.9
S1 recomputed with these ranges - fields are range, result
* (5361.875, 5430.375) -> 17.1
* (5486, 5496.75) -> 18.1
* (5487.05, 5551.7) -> 18.1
